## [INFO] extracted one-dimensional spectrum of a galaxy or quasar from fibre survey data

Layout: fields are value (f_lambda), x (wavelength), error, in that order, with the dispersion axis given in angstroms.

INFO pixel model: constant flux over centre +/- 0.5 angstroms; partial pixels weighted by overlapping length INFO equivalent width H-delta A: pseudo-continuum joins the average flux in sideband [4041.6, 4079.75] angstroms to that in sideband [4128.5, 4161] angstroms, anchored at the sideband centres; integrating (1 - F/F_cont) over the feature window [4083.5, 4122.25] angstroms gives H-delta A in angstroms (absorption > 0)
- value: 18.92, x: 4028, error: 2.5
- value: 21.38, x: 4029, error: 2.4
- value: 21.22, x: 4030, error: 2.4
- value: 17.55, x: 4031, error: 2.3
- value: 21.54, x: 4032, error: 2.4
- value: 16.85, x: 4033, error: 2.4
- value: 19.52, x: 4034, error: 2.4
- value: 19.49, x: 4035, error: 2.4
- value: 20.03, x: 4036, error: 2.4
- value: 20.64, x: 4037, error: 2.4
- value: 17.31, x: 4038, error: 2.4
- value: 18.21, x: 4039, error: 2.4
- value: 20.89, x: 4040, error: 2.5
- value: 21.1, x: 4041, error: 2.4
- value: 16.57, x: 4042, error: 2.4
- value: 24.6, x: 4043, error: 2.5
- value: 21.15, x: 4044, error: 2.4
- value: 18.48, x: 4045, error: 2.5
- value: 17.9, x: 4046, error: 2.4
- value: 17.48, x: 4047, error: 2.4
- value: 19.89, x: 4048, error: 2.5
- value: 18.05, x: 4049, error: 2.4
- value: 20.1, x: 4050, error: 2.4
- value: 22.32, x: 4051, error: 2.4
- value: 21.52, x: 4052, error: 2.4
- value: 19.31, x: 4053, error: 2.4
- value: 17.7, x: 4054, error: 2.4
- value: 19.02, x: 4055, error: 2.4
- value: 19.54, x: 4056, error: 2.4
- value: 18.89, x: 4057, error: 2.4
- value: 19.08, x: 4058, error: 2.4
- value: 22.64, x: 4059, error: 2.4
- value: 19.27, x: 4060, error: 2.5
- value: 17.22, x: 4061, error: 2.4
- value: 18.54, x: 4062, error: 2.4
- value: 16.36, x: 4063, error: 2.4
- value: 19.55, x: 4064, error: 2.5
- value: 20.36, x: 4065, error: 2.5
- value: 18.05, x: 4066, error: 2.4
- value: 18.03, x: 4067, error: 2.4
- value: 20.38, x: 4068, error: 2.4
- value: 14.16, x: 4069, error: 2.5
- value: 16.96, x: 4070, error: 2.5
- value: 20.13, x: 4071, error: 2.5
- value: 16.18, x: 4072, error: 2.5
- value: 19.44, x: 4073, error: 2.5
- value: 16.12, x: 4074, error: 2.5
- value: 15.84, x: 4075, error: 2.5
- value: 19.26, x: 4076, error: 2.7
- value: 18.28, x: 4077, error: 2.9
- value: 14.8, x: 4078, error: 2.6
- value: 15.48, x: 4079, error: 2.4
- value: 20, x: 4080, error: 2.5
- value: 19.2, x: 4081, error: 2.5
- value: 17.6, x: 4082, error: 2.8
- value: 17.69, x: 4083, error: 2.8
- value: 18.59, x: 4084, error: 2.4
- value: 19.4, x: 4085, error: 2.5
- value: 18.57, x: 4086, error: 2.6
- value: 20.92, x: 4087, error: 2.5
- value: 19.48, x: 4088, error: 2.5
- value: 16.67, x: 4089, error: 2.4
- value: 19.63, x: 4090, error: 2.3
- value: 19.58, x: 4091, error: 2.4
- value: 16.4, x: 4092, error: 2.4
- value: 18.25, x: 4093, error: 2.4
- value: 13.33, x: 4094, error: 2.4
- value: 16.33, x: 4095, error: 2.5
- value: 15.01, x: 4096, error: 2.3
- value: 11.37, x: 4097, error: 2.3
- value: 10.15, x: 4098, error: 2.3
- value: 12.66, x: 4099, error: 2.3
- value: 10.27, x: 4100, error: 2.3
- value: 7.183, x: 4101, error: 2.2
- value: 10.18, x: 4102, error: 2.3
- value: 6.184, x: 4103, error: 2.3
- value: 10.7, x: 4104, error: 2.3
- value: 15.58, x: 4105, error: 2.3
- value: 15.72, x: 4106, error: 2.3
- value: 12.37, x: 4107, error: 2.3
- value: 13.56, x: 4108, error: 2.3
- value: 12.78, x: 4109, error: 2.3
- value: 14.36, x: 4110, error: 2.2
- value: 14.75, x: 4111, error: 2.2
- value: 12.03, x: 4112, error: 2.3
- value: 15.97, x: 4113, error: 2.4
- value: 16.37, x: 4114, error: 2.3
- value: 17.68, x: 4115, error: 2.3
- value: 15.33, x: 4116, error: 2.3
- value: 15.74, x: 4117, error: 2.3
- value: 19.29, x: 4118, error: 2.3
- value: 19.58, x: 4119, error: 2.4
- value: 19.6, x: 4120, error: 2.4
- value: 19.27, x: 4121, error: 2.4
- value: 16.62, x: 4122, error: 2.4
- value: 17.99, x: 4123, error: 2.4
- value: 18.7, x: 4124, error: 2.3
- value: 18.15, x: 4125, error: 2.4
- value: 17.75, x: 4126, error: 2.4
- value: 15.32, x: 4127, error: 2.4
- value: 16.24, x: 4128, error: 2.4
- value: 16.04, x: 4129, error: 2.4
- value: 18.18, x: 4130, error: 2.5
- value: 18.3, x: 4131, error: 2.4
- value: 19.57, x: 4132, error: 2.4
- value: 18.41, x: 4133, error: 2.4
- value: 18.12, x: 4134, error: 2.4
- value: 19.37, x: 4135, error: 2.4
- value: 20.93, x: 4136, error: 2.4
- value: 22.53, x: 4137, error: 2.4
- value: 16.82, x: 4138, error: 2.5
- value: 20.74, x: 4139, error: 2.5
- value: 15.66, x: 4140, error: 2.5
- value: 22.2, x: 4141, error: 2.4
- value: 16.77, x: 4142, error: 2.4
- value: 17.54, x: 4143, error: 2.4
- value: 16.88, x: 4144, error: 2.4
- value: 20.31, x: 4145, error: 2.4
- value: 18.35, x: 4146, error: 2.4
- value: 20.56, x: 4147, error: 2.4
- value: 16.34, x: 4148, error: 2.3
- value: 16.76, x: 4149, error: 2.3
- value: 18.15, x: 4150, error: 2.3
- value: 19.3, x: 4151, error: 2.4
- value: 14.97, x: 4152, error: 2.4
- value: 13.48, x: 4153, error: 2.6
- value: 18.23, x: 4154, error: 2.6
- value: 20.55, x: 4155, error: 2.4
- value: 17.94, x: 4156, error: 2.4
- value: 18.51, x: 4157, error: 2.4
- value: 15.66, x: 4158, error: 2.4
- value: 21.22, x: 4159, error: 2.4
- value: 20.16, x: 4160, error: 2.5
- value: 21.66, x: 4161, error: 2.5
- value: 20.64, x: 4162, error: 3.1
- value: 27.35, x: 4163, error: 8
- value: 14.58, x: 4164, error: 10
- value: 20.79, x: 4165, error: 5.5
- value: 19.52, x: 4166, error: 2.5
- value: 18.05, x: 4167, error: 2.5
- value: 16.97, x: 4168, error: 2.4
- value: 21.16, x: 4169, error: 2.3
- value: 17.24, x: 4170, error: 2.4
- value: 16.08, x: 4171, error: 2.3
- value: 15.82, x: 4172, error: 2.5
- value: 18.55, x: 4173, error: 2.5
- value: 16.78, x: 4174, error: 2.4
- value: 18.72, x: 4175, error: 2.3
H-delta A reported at 6.8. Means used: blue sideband 18.7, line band 15.3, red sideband 18.4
